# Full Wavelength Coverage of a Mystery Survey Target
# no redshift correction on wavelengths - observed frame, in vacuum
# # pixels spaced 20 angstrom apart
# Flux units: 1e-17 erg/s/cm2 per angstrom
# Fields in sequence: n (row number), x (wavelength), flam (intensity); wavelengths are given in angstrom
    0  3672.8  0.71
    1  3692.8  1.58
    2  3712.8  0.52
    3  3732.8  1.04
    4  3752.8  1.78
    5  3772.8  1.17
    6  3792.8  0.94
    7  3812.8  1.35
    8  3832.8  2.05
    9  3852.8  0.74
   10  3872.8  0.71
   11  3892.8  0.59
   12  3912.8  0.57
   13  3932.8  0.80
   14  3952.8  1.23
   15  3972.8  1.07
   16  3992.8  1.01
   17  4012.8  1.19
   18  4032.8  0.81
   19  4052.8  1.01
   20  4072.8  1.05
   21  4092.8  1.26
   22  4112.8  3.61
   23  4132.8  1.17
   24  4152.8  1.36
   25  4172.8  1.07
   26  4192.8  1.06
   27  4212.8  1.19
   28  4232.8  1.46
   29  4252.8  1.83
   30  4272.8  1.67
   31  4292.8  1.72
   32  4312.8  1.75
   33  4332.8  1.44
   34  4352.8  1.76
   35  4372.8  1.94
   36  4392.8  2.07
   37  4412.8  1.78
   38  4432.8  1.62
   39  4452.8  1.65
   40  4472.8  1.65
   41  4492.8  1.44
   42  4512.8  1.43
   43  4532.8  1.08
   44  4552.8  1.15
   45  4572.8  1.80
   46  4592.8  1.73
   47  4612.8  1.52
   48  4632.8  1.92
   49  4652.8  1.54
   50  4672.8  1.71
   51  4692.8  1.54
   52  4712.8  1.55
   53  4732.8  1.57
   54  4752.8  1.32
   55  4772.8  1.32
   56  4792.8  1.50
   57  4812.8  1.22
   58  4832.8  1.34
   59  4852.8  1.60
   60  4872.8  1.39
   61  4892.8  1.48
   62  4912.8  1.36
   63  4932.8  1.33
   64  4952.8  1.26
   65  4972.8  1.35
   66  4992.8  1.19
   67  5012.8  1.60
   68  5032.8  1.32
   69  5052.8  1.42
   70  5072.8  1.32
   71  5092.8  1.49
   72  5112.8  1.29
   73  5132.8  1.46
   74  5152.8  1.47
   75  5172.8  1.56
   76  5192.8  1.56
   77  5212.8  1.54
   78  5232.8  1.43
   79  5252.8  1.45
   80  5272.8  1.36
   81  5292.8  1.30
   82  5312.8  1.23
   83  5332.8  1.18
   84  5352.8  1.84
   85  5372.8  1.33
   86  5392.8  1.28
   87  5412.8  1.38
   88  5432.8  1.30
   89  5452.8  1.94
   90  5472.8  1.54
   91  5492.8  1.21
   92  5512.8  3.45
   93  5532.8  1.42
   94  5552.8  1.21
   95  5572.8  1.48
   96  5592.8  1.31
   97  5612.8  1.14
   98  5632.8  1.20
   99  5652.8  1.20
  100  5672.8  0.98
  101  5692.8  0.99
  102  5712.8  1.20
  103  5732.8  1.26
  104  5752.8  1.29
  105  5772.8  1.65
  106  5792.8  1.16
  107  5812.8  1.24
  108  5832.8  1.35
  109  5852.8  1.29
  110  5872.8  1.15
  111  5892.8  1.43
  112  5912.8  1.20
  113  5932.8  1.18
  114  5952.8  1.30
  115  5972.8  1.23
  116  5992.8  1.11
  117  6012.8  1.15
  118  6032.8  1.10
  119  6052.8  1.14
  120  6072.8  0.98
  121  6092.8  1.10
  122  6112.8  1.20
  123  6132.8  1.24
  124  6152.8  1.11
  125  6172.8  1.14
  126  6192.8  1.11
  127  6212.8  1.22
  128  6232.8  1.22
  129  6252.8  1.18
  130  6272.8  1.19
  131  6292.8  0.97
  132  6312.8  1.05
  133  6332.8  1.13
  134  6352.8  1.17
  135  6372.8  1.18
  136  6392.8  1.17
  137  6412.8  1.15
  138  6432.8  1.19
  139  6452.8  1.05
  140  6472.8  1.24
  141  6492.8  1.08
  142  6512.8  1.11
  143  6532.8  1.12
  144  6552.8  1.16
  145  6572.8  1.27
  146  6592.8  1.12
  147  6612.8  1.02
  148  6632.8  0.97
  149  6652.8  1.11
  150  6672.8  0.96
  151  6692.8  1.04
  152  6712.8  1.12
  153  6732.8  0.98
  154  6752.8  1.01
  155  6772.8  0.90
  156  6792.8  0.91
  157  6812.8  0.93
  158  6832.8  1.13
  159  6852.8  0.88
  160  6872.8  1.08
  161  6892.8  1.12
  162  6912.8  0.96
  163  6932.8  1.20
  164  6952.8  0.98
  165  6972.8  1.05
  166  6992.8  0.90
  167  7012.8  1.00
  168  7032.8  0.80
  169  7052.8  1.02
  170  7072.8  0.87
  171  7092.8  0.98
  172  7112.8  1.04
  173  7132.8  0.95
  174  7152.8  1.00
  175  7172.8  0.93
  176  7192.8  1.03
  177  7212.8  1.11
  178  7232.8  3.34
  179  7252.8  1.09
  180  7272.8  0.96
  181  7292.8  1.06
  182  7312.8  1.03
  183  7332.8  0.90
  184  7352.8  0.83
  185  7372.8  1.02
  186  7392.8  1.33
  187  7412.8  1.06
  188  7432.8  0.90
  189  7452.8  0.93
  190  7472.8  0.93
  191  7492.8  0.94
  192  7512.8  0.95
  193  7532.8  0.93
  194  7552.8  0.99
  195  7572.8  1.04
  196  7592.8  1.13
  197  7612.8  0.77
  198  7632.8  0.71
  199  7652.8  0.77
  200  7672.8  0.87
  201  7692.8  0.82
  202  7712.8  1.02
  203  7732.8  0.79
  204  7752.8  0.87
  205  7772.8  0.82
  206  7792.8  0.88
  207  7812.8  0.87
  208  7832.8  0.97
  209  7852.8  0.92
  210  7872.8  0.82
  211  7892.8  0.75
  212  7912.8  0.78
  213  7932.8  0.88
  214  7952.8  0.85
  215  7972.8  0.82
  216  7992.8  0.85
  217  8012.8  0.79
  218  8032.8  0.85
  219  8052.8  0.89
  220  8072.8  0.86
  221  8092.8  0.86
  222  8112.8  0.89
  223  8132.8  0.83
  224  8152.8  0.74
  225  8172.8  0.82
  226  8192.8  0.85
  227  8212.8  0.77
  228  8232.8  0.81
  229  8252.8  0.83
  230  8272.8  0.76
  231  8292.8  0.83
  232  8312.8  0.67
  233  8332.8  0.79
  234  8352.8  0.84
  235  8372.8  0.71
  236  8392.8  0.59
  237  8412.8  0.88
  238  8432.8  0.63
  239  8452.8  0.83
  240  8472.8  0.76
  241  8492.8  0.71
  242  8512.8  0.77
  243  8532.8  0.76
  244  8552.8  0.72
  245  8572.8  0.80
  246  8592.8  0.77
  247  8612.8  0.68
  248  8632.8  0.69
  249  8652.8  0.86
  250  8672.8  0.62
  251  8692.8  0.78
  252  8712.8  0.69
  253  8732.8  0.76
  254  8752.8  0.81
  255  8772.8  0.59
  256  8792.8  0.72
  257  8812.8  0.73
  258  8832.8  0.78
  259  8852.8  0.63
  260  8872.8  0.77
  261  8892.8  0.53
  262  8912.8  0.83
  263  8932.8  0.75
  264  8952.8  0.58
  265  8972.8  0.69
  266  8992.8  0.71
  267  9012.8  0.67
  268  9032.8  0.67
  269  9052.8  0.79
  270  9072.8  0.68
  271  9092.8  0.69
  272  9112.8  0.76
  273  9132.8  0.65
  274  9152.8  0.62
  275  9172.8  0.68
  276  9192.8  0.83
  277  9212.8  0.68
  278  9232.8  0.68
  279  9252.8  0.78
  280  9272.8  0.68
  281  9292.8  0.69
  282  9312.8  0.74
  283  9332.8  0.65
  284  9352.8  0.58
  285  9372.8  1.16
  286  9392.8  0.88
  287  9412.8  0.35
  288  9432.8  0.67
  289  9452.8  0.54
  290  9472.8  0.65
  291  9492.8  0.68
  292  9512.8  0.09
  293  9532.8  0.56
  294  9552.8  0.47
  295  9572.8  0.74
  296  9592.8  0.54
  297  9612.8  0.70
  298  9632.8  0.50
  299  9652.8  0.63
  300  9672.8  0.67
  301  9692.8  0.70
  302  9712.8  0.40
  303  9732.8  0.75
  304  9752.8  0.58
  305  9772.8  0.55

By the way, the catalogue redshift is 0.101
